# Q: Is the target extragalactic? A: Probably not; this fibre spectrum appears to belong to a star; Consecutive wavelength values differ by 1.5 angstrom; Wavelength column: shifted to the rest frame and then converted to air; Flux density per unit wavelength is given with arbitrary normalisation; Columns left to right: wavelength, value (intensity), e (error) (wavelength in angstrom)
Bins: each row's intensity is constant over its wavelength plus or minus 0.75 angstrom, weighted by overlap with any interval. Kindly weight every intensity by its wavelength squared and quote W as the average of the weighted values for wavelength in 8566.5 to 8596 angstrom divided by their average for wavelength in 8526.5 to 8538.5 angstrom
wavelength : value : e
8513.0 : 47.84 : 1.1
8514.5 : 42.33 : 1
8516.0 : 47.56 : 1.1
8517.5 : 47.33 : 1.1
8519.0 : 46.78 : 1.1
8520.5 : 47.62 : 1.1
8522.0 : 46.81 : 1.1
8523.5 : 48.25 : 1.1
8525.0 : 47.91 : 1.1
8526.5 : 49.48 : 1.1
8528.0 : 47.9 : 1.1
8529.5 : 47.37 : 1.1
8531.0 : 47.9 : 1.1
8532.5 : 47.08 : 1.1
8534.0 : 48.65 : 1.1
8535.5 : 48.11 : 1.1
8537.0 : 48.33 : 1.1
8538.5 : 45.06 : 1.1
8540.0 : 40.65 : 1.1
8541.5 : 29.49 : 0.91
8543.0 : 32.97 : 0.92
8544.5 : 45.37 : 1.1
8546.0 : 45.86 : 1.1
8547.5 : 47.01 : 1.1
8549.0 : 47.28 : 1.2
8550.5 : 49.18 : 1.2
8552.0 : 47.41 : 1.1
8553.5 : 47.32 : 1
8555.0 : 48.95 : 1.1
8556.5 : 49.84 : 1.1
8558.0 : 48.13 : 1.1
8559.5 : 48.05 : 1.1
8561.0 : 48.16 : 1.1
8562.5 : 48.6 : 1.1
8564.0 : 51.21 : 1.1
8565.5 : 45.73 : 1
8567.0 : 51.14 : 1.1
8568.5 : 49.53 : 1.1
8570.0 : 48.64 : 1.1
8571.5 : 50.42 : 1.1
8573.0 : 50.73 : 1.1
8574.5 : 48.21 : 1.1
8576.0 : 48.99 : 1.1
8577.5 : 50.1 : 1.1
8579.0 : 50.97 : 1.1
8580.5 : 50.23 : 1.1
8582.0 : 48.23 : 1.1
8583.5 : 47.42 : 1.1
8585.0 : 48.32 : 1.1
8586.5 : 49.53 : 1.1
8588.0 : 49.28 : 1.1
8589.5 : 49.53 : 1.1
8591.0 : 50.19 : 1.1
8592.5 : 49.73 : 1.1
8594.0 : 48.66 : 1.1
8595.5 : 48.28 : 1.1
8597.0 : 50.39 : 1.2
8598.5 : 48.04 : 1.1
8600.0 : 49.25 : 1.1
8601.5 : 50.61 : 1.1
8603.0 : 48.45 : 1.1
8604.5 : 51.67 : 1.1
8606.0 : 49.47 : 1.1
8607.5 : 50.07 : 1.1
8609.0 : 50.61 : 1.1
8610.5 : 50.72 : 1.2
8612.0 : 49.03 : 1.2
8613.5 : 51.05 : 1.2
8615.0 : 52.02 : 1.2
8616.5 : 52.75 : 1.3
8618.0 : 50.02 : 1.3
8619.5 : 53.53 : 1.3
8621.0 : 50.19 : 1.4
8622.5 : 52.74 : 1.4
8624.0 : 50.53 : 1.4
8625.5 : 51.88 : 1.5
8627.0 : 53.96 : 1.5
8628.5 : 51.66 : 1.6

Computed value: 1.0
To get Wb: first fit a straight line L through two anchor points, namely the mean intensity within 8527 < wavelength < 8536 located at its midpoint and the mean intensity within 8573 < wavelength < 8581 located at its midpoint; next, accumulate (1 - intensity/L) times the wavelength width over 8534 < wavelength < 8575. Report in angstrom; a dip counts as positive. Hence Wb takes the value 1.8 angstrom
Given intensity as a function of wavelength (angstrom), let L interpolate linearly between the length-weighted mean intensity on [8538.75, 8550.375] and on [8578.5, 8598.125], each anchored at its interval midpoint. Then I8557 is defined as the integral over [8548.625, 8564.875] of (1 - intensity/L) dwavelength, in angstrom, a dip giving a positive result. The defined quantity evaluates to -1.73 angstrom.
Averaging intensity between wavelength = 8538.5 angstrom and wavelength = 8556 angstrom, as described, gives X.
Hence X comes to 43.9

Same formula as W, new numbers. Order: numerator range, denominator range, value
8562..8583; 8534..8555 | 1.12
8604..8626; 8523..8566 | 1.12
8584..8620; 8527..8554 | 1.12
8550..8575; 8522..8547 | 1.09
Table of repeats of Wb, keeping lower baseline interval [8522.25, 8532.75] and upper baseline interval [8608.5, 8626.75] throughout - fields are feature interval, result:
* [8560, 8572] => 0.07 angstrom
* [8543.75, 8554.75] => 0.37 angstrom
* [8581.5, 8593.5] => 0.28 angstrom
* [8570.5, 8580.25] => -0.02 angstrom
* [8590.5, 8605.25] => 0.32 angstrom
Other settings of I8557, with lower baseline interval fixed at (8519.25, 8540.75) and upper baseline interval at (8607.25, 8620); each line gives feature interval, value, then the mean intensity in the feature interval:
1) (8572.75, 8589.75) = 0.1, 49.2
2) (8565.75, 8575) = -0.1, 49.6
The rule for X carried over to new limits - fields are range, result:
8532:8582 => 47.2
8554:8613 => 49.4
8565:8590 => 49.3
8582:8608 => 49.3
